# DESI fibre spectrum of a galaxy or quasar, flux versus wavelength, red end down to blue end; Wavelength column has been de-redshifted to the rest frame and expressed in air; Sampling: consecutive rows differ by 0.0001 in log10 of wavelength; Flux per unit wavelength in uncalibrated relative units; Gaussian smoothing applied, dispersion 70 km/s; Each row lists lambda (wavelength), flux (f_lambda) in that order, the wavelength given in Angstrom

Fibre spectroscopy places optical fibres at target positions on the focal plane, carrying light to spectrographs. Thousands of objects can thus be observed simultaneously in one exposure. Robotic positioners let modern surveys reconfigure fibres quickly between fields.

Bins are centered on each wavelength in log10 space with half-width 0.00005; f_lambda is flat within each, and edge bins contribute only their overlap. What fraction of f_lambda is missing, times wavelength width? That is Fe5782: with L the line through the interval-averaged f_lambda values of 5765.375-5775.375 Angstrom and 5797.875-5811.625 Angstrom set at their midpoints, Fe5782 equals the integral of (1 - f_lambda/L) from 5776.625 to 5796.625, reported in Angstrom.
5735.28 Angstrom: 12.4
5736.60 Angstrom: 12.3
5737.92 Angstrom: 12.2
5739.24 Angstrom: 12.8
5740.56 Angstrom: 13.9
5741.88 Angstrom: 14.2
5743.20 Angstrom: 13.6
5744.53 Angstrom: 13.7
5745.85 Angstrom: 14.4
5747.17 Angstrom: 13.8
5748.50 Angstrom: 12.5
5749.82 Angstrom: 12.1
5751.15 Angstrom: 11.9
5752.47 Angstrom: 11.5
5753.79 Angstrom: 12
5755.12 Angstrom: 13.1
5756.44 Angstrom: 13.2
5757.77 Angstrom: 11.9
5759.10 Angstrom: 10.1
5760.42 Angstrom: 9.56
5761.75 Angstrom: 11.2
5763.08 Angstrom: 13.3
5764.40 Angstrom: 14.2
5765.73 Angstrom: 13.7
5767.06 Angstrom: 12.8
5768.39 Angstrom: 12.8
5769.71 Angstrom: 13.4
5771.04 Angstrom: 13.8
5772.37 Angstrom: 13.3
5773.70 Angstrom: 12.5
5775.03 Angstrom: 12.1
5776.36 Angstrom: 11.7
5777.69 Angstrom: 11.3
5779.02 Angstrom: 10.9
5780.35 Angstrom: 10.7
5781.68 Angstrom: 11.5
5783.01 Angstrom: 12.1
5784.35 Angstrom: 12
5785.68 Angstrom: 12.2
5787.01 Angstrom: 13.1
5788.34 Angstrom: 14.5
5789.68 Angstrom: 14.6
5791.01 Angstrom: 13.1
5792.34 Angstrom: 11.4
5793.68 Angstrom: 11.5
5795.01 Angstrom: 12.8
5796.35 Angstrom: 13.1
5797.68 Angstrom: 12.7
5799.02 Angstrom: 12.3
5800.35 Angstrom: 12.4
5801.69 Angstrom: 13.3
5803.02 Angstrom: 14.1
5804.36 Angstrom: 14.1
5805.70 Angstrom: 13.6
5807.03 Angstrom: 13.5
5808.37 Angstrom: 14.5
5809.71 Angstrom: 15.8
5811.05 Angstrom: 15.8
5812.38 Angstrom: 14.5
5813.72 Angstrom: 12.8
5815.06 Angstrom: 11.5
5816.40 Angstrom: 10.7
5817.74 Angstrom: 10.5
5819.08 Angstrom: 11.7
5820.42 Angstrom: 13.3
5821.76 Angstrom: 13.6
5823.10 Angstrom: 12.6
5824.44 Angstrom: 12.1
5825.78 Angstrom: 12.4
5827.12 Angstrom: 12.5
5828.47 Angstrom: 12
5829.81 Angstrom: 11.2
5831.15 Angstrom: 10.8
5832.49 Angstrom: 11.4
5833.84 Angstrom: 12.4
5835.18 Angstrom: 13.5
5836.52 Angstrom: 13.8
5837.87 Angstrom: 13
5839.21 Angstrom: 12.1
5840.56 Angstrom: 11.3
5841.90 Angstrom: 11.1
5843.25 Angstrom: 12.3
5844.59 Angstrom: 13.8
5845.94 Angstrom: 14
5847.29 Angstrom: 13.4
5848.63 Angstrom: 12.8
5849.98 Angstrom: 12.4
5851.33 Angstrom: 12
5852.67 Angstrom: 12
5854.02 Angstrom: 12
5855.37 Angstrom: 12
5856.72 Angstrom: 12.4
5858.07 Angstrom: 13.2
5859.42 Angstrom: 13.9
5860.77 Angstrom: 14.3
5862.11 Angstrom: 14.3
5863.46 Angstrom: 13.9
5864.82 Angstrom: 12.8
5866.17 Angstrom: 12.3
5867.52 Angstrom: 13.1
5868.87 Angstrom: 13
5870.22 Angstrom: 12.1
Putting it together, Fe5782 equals 1.7 Angstrom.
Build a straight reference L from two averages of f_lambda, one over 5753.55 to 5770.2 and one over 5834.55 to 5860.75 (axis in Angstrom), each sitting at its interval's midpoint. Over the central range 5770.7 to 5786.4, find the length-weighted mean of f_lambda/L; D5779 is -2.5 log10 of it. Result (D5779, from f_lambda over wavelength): 0.04 mag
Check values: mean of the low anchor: 12.4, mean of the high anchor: 12.7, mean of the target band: 12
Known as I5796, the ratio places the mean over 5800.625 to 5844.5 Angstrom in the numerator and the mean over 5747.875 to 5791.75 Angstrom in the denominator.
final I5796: 1.03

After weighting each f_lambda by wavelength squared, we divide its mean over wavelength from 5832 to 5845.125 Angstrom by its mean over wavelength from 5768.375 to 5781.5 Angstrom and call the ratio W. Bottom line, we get 1.04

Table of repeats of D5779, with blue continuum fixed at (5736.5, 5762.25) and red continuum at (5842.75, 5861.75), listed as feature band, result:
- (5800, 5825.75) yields -0.03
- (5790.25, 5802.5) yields 0.01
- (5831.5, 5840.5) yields 0.03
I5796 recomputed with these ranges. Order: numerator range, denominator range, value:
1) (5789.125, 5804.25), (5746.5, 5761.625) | 1.08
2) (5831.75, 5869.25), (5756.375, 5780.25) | 1.04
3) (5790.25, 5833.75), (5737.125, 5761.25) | 1.01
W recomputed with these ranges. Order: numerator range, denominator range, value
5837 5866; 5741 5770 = 1.04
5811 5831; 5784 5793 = 0.96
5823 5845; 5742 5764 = 1.01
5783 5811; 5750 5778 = 1.08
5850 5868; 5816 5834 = 1.09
